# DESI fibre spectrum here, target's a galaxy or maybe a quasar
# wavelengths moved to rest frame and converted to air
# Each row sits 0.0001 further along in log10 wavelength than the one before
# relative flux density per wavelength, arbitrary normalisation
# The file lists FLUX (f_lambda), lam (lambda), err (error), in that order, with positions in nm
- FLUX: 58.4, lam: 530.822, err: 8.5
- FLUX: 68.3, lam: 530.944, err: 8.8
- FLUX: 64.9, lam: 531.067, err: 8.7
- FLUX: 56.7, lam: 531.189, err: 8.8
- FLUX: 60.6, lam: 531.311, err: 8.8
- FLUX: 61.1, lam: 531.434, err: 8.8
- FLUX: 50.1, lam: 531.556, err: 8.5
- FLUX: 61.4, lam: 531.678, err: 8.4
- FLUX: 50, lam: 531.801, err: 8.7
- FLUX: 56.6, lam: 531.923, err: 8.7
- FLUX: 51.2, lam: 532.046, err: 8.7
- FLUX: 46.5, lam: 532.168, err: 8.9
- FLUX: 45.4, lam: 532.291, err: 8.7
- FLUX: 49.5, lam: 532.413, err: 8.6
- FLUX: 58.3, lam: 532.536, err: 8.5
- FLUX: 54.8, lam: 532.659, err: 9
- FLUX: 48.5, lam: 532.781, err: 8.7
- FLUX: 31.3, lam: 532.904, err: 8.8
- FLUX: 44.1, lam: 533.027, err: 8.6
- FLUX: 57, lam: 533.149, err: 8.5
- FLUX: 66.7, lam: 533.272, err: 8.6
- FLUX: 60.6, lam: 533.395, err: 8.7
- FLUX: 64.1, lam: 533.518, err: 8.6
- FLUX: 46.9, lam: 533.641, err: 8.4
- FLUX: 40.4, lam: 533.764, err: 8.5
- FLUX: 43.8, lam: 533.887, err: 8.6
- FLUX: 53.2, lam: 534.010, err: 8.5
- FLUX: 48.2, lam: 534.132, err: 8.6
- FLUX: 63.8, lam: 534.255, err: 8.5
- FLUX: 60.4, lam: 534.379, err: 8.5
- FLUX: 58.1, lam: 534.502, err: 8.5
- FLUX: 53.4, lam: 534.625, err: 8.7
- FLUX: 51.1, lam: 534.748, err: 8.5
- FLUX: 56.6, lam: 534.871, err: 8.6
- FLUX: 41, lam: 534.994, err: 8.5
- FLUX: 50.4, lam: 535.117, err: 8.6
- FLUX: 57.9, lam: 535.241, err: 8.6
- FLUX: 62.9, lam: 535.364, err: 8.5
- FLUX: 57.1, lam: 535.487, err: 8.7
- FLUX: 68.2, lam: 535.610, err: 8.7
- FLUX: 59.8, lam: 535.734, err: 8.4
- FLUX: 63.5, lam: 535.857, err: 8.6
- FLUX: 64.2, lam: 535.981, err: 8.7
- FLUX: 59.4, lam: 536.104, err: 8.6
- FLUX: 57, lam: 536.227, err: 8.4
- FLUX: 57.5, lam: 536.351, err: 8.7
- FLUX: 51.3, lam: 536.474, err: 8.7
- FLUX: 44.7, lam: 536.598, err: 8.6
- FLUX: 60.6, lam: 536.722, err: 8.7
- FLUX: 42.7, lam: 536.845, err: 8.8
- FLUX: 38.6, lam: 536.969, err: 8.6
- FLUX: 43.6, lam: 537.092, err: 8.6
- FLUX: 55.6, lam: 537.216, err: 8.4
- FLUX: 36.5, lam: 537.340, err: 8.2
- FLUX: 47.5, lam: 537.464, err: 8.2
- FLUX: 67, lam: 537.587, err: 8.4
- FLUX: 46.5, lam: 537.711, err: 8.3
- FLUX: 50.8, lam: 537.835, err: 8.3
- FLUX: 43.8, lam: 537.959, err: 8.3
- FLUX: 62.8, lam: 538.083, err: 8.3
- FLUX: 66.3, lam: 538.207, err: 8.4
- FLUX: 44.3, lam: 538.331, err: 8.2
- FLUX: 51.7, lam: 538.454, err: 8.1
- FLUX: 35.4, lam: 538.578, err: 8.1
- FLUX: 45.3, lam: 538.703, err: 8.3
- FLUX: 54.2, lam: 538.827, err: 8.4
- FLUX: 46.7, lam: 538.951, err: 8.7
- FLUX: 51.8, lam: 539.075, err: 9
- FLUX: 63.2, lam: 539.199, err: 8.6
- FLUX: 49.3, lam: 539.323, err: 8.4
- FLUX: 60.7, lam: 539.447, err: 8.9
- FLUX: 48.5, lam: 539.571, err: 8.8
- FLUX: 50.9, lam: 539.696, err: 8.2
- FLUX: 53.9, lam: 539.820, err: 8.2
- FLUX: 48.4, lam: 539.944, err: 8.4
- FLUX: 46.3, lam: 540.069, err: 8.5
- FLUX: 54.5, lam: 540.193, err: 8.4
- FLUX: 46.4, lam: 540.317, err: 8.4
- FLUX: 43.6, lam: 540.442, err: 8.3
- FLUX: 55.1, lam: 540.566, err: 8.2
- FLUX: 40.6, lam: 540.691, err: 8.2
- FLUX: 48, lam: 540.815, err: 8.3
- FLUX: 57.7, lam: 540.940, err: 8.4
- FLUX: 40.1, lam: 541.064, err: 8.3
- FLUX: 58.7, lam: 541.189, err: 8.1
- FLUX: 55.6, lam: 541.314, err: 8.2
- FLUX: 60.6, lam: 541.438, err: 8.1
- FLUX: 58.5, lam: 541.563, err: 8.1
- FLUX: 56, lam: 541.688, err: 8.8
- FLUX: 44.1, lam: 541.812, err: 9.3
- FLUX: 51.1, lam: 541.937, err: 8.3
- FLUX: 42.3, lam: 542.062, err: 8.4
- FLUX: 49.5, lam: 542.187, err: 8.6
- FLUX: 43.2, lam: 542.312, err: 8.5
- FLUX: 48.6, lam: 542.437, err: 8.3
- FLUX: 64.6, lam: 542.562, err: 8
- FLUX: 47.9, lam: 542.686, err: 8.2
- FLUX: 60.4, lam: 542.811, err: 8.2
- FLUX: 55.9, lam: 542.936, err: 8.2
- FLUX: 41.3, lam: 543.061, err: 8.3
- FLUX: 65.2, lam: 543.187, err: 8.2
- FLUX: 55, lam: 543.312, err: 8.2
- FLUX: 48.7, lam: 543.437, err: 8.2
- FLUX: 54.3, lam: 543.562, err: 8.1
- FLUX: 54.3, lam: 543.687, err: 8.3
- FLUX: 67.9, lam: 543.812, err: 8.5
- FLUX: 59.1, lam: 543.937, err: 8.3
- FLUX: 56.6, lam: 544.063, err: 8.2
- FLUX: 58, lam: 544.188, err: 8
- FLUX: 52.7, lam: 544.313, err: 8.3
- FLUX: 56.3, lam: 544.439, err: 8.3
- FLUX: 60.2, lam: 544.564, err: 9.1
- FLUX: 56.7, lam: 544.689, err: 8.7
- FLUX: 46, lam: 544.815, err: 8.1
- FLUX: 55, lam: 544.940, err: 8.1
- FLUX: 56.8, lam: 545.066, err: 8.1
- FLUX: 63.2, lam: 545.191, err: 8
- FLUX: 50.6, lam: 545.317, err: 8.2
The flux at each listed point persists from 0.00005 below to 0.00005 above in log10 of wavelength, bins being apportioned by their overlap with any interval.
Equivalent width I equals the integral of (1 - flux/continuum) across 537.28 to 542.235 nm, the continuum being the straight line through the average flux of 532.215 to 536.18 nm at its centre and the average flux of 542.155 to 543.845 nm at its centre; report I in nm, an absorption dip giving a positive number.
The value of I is 0.30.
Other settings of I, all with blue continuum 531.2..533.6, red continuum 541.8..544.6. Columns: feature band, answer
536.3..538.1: 0.14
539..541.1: 0.12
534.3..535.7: -0.07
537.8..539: 0.08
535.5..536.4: -0.13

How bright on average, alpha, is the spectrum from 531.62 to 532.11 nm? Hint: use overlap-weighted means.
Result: 54.7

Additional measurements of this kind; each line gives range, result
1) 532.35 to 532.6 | 53.8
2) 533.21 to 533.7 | 59.5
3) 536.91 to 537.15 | 41.2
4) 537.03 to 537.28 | 49.5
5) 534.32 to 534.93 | 55.9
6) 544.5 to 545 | 54.6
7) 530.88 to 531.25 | 63.3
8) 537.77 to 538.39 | 53.6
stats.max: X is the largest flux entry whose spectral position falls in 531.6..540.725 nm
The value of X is 68.2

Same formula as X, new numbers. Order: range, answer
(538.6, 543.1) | 64.6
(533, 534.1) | 66.7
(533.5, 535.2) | 64.1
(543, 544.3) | 67.9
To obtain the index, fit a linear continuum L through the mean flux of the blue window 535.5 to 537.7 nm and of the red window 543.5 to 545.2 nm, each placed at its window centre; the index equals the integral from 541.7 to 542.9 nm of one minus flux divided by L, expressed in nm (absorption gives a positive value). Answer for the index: 0.12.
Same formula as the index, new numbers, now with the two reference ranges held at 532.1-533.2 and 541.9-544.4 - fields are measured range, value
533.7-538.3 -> -0.32 nm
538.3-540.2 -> 0.06 nm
